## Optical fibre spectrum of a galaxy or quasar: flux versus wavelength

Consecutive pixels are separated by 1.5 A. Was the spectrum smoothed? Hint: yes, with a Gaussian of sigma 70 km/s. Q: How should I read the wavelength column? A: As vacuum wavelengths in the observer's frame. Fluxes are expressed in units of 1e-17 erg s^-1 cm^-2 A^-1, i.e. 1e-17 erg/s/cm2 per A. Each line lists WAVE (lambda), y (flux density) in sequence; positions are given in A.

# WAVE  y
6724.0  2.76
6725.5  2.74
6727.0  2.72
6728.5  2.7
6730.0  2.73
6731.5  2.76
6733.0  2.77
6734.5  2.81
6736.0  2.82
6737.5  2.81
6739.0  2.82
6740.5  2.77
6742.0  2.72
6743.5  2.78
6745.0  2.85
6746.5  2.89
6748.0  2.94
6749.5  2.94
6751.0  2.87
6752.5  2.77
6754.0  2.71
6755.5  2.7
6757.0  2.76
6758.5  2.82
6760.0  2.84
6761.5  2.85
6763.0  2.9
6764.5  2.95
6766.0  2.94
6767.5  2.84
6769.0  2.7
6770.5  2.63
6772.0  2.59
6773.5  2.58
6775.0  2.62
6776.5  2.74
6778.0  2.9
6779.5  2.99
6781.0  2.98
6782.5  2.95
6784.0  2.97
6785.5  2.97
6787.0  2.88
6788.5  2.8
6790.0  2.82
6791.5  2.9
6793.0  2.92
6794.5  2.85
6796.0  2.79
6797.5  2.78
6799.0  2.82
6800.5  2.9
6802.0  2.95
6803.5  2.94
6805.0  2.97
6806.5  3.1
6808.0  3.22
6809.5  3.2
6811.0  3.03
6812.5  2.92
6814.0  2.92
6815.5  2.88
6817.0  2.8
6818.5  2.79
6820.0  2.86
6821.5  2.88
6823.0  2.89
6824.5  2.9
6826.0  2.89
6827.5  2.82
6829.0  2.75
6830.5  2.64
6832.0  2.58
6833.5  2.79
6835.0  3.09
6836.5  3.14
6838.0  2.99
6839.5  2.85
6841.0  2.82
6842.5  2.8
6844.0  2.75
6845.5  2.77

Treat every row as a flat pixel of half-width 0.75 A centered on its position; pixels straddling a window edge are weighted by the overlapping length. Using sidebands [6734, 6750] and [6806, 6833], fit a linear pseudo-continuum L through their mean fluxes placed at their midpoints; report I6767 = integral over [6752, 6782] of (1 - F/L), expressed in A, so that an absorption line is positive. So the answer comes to 0.6 A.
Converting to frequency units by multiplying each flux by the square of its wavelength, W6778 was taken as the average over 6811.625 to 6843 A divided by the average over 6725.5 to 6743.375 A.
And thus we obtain 1.1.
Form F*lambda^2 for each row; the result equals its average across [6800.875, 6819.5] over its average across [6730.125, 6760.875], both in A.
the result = 1.08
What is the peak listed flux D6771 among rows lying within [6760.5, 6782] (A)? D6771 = 2.99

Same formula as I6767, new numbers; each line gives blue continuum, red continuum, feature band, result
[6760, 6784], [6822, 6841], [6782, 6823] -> -1.1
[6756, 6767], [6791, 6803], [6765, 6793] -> 0.4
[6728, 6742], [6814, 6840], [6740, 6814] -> -1.3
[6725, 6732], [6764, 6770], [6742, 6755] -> -0.2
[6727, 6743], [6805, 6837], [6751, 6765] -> 0.0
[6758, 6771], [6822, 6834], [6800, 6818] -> -1.2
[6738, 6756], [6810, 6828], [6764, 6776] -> 0.5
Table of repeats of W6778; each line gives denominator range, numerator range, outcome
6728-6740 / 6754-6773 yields 1.01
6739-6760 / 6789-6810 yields 1.06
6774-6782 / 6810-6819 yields 1.03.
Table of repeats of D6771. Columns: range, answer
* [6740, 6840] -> 3.22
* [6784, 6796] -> 2.97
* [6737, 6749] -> 2.94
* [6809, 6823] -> 3.2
